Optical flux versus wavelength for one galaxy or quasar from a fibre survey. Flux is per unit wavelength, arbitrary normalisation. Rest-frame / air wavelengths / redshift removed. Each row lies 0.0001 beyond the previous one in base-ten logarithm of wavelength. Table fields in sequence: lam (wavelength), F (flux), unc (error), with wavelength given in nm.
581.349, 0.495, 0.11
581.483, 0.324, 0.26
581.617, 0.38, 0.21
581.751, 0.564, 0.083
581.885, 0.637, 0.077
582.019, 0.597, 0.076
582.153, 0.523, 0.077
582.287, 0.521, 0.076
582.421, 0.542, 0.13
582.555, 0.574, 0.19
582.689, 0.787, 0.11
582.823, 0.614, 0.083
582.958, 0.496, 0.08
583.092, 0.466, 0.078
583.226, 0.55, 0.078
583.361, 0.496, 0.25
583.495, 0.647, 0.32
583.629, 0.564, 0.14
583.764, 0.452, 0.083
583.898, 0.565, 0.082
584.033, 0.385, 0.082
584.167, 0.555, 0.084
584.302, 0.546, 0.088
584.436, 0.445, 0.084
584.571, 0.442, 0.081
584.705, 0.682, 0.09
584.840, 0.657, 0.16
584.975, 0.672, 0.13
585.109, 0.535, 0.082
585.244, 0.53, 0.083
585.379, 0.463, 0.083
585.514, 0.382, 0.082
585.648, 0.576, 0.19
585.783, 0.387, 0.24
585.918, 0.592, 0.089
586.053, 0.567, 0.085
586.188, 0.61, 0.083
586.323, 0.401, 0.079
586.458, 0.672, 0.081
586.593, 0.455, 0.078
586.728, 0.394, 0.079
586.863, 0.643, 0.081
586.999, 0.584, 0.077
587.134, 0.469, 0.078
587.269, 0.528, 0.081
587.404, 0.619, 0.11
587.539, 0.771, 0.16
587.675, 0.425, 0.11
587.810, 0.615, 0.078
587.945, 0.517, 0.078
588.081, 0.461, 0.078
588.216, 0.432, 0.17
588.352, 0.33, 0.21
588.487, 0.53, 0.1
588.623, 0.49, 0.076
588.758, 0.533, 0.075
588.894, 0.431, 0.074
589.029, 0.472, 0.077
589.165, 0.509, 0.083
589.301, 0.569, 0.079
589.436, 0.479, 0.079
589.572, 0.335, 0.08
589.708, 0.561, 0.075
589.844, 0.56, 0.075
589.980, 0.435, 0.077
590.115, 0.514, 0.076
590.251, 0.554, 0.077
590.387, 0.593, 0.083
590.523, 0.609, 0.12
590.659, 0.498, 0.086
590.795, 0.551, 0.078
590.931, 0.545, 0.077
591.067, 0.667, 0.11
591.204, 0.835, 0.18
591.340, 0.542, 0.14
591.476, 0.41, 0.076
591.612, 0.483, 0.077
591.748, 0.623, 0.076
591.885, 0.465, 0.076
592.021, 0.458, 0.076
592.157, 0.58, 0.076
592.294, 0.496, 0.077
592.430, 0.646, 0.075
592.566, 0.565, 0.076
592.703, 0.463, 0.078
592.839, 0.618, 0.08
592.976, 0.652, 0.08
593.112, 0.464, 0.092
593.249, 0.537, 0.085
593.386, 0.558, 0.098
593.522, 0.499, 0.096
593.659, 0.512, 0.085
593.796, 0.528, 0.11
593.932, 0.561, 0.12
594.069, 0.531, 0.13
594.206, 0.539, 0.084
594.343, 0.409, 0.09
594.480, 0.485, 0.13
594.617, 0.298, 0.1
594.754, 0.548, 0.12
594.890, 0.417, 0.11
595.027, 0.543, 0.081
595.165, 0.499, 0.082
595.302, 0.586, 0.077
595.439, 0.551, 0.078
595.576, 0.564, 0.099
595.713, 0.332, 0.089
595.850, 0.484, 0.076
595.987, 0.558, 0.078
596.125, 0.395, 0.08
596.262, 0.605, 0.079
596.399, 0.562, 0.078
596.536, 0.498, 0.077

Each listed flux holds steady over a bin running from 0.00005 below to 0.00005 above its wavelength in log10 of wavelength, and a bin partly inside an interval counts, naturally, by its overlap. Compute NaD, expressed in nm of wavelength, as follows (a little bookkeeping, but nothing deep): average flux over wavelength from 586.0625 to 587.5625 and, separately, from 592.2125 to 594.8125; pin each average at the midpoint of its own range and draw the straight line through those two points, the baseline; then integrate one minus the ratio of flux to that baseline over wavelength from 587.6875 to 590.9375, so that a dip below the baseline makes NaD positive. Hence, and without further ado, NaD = 0.23 nm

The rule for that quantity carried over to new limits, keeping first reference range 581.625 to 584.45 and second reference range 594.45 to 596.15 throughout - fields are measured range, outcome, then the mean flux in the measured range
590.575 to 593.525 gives -0.31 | 0.554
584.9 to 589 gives 0.05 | 0.52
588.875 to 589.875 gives 0.05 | 0.49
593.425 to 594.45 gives -0.04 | 0.512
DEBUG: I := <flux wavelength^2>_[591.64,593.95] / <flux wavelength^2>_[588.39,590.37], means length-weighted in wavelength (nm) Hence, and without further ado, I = 1.1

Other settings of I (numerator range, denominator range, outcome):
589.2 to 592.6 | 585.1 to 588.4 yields 1.06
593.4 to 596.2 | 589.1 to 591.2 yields 0.93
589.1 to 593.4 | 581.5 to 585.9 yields 1.04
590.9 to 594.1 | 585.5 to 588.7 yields 1.08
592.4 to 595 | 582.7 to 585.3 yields 0.97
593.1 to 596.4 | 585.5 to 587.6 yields 0.95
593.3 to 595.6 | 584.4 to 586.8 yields 0.99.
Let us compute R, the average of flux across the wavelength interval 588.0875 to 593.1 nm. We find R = 0.527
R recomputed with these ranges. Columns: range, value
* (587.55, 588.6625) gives 0.489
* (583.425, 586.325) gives 0.533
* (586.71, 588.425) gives 0.526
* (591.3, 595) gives 0.515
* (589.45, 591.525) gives 0.547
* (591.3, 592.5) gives 0.523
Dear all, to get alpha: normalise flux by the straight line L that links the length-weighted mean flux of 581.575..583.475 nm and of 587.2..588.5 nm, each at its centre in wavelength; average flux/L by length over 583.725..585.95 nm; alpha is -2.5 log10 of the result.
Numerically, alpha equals 0.04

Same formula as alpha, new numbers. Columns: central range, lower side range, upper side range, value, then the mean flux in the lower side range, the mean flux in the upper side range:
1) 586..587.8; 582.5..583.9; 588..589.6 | -0.105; 0.564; 0.468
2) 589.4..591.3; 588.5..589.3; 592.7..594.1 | -0.085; 0.497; 0.542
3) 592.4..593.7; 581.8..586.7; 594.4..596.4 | -0.095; 0.543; 0.492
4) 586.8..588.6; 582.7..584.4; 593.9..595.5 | -0.022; 0.535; 0.495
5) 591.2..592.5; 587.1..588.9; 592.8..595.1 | -0.059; 0.514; 0.51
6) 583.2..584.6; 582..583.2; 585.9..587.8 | 0.099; 0.567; 0.553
